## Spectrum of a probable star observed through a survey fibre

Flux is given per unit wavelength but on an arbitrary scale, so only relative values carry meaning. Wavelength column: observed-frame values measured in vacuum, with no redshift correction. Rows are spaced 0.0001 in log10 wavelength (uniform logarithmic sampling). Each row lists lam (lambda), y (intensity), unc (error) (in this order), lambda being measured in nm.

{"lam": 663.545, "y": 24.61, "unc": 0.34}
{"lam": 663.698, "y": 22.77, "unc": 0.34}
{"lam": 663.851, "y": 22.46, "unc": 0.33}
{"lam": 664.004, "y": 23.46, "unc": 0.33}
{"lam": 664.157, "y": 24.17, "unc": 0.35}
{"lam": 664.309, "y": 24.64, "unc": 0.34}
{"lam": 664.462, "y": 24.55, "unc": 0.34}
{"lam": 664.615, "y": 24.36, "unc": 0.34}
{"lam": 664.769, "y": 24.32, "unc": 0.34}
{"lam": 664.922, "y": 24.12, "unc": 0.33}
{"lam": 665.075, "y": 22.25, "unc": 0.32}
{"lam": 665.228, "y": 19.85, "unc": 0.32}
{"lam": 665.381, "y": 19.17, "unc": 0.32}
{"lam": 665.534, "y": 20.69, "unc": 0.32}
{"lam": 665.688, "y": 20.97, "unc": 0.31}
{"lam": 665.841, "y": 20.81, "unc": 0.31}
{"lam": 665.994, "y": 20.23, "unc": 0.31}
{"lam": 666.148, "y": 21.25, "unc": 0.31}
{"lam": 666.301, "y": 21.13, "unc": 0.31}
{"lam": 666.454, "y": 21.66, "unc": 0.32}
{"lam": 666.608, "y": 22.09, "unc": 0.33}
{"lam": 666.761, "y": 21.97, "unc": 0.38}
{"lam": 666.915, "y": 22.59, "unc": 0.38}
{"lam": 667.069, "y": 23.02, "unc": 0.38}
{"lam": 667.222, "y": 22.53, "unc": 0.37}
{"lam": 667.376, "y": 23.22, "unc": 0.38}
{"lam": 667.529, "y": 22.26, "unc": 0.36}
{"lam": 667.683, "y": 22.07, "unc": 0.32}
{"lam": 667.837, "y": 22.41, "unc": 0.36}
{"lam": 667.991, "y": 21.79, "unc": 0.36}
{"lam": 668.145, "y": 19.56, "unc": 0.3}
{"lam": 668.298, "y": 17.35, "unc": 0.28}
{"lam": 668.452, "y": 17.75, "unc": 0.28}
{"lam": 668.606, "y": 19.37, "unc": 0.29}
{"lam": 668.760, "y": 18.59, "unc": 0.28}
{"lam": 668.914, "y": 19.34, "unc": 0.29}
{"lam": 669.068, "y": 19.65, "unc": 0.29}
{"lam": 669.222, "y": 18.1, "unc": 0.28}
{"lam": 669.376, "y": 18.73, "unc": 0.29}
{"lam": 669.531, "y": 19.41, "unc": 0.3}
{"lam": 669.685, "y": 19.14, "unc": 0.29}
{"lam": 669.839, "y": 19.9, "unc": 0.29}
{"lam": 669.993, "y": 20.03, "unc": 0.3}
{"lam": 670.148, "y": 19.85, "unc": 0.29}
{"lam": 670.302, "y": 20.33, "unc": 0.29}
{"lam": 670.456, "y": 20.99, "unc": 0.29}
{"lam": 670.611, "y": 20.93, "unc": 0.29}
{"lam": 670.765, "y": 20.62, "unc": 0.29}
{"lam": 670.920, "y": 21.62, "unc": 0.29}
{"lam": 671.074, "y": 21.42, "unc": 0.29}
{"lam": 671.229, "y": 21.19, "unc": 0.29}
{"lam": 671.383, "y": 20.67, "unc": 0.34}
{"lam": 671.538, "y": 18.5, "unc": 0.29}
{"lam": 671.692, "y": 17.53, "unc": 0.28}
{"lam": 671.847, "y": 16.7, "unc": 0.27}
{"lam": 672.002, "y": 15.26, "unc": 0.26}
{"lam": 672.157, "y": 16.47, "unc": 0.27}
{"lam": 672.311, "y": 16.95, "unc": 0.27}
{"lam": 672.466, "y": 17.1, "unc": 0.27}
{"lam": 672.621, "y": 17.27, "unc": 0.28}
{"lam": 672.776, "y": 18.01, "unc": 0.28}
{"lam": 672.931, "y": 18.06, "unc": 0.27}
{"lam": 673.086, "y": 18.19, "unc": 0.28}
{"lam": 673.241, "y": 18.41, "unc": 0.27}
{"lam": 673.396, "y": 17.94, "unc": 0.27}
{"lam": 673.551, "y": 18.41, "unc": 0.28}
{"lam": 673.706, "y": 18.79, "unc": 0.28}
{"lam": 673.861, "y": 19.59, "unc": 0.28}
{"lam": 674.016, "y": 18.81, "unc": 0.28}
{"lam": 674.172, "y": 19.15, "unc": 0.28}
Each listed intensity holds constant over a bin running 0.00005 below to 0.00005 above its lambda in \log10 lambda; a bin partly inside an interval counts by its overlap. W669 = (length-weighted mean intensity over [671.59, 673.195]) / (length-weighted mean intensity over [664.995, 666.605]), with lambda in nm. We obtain 0.8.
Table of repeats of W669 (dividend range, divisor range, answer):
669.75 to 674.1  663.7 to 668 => 0.85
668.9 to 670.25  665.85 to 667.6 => 0.88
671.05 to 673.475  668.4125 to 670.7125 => 0.92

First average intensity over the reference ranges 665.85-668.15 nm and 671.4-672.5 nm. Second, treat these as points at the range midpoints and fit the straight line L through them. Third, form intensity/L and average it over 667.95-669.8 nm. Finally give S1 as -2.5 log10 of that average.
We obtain 0.06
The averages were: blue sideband 21.9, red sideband 17.1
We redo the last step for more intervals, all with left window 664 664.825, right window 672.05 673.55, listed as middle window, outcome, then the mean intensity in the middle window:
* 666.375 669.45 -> 0.043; 20.7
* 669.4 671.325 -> -0.048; 20.4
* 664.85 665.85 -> 0.118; 21.1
